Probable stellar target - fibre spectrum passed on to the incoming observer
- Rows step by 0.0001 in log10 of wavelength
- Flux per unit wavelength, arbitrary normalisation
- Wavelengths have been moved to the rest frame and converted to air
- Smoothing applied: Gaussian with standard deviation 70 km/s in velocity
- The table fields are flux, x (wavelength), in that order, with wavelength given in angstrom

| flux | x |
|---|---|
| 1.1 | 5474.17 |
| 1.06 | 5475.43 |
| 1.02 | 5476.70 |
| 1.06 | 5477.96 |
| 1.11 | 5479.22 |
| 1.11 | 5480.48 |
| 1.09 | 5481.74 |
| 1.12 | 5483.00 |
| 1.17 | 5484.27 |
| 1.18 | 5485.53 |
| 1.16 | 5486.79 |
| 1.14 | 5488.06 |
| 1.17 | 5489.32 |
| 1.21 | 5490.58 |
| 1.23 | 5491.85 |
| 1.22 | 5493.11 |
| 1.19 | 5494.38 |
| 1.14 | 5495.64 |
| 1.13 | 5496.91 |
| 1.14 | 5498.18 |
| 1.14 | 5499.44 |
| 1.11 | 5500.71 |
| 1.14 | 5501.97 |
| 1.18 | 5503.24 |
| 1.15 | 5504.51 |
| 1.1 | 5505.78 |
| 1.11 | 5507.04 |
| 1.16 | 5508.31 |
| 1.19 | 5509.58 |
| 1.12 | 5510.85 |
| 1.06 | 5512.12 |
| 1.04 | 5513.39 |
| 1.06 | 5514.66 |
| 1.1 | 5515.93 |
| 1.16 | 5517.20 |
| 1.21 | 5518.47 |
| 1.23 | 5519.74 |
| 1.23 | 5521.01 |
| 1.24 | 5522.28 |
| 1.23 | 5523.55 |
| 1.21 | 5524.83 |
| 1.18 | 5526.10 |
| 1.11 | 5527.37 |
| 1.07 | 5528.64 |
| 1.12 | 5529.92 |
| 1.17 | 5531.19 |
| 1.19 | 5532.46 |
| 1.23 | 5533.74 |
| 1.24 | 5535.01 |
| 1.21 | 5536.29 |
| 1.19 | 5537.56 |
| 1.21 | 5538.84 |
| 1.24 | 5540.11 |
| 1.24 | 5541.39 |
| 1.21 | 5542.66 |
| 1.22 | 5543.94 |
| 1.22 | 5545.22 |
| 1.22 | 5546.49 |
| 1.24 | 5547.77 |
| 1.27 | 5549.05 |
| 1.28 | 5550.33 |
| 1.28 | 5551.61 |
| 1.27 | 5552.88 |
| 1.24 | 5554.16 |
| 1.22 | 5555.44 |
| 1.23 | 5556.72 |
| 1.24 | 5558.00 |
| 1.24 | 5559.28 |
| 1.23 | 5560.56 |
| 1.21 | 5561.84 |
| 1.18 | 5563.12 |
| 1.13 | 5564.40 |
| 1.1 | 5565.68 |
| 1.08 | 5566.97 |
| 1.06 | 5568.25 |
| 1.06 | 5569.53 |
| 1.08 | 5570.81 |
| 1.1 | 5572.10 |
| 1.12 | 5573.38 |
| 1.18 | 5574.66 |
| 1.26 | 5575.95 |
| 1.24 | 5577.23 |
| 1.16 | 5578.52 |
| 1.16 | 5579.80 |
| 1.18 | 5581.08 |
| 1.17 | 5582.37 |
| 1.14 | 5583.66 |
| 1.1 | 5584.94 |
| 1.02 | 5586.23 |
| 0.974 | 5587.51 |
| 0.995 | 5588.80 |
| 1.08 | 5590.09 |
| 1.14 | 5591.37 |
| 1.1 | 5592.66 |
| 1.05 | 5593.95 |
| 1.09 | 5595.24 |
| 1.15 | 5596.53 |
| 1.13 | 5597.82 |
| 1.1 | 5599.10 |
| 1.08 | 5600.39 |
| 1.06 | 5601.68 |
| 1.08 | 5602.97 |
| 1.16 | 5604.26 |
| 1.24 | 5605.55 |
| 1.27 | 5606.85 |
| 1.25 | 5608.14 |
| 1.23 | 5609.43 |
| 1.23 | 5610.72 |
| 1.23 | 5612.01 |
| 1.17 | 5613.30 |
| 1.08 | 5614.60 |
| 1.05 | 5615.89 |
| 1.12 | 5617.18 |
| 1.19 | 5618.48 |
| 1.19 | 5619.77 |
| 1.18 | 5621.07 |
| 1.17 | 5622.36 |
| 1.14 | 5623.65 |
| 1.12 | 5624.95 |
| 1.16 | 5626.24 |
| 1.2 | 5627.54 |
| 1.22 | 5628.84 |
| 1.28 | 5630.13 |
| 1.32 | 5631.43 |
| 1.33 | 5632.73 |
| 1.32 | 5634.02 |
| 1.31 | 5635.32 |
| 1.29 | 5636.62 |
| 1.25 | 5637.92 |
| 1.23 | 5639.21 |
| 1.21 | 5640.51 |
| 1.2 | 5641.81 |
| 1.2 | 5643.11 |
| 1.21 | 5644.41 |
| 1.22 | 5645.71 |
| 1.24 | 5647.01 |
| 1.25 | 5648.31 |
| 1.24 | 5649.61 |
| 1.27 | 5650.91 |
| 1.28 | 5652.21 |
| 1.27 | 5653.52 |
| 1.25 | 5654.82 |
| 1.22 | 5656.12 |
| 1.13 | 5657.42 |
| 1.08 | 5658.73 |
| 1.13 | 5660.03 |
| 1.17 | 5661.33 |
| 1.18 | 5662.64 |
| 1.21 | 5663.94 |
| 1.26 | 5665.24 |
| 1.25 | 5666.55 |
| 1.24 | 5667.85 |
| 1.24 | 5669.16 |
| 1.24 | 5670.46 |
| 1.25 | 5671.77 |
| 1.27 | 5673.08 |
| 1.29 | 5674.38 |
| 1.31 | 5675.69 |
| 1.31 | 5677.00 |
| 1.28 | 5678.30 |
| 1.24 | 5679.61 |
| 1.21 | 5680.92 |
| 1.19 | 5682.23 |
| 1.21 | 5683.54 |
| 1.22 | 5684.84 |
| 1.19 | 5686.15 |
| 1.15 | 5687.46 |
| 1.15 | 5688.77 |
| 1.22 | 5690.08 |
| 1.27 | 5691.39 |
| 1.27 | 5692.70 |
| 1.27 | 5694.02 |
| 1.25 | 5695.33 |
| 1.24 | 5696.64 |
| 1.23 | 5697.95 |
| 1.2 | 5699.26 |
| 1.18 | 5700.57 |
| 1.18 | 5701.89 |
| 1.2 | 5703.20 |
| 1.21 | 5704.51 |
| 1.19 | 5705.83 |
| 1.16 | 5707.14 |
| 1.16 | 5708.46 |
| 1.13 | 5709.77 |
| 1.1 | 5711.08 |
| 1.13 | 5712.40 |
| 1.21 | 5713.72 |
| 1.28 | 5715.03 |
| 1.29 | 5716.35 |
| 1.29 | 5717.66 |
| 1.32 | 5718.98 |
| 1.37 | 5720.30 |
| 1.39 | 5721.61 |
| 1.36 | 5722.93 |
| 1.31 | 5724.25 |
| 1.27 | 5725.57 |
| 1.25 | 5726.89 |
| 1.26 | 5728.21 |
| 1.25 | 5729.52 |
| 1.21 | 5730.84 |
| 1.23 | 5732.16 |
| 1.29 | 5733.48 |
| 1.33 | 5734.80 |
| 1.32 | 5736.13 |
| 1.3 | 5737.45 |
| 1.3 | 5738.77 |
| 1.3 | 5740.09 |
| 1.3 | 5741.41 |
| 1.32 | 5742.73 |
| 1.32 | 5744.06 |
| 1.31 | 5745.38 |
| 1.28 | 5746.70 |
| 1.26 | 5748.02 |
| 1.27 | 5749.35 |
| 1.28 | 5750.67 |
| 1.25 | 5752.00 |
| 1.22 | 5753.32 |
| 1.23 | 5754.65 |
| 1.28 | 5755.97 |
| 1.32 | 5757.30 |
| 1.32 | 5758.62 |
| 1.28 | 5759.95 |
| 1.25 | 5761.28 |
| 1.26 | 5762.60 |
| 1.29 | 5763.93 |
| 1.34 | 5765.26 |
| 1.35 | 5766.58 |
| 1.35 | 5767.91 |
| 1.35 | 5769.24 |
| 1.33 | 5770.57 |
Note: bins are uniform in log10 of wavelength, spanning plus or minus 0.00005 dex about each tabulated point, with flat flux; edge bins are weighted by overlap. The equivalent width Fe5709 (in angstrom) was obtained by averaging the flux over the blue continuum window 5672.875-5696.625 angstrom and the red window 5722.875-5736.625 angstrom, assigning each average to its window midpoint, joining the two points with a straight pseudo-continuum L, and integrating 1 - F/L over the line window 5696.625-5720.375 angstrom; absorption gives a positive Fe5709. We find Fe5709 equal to 0.9 angstrom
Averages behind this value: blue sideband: 1.24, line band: 1.21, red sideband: 1.28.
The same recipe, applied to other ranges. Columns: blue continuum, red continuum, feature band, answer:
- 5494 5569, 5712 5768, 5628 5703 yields 0.89 angstrom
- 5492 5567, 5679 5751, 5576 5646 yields 2.36 angstrom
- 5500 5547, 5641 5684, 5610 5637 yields 0.18 angstrom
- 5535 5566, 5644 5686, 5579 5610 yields 2.60 angstrom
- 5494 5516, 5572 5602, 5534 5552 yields -1.79 angstrom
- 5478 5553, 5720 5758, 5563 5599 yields 2.76 angstrom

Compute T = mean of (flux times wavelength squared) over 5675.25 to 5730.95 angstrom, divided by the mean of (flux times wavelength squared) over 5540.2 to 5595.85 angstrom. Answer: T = 1.1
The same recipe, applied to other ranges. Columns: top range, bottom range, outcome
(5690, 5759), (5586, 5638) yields 1.12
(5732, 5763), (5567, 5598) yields 1.22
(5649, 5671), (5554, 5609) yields 1.10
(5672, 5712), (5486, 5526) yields 1.12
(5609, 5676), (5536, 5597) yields 1.07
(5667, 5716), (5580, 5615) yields 1.11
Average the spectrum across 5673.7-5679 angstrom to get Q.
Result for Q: 1.3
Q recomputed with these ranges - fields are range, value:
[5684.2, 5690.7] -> 1.19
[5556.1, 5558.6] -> 1.23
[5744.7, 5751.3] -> 1.28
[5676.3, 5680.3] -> 1.28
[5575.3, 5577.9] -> 1.25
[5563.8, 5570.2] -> 1.09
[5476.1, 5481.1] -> 1.08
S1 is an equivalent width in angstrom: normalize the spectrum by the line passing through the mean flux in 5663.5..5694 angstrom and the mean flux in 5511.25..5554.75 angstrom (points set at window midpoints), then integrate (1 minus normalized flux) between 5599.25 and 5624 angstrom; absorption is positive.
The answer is 1.1 angstrom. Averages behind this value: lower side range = 1.19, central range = 1.16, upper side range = 1.24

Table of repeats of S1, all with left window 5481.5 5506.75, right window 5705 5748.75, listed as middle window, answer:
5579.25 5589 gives 0.83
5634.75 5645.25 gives -0.10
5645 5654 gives -0.17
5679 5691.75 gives 0.44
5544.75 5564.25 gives -0.84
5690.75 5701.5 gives 0.12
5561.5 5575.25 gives 0.87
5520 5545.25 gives -0.51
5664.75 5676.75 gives -0.22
